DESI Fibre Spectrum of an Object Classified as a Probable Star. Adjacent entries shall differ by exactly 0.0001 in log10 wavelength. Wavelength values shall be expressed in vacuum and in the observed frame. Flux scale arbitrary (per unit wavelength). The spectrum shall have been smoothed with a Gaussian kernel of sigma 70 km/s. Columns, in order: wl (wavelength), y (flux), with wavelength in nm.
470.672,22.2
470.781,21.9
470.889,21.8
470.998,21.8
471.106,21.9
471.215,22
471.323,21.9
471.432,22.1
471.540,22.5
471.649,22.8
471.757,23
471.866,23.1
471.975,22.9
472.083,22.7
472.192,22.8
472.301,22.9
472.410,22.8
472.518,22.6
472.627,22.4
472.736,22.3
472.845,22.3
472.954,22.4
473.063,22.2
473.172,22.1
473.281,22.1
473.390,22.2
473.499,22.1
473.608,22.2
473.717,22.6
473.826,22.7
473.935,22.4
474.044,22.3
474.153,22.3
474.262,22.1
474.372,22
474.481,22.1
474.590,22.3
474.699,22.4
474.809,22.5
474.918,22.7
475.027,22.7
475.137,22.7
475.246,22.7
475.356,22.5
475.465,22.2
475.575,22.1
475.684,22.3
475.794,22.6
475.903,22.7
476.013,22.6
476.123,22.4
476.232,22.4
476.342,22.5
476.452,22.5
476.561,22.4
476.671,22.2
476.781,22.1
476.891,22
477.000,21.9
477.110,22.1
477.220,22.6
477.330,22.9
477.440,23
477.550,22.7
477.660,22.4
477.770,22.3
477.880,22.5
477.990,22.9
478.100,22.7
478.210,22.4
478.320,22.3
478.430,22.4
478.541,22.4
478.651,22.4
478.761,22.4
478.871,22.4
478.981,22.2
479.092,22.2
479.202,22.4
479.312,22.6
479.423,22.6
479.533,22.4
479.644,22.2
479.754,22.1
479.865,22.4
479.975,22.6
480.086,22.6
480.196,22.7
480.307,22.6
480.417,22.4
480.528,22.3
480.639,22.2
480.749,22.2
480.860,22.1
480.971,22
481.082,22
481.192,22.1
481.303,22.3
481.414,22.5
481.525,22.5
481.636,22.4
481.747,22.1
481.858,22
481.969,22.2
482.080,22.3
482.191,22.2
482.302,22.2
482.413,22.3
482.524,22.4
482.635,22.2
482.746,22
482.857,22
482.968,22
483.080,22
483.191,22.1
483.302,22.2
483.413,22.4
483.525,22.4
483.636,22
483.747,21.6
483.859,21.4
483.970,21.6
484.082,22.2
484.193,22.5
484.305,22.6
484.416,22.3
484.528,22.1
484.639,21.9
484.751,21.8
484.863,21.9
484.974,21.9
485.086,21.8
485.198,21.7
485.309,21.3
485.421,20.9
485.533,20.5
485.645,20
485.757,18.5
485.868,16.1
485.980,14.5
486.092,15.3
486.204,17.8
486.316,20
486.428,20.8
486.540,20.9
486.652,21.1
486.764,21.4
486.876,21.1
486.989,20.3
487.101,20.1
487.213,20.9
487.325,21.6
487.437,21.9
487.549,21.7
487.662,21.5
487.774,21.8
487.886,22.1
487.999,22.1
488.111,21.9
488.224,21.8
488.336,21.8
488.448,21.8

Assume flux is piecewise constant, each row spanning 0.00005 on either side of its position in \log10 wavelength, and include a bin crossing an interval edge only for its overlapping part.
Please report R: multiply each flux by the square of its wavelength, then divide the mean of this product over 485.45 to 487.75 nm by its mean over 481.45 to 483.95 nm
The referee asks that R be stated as 0.91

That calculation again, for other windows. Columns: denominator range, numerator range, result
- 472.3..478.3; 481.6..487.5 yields 0.98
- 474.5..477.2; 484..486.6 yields 0.95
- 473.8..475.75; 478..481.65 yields 1.02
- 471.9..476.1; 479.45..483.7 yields 1.02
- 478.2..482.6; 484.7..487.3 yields 0.92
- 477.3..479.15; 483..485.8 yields 0.99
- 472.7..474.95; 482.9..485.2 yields 1.03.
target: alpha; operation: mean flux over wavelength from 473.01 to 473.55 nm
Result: 22.1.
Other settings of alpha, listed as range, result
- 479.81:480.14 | 22.5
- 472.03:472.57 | 22.8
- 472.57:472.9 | 22.3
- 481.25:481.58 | 22.4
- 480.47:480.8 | 22.2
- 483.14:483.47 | 22.2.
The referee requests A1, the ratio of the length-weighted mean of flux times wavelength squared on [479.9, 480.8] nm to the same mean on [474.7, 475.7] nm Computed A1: 1.02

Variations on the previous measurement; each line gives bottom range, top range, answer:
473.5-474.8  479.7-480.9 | 1.03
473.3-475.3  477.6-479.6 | 1.02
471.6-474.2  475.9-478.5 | 1.02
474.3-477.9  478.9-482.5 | 1.01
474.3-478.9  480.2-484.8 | 1.01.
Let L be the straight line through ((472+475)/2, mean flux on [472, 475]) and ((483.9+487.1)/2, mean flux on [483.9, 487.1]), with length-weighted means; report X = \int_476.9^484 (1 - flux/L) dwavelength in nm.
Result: -0.328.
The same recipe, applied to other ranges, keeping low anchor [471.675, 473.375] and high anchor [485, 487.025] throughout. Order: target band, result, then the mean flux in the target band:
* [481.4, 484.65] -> -0.29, 22.2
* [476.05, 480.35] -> -0.22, 22.4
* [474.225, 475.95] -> -0.03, 22.4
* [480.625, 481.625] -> -0.07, 22.2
